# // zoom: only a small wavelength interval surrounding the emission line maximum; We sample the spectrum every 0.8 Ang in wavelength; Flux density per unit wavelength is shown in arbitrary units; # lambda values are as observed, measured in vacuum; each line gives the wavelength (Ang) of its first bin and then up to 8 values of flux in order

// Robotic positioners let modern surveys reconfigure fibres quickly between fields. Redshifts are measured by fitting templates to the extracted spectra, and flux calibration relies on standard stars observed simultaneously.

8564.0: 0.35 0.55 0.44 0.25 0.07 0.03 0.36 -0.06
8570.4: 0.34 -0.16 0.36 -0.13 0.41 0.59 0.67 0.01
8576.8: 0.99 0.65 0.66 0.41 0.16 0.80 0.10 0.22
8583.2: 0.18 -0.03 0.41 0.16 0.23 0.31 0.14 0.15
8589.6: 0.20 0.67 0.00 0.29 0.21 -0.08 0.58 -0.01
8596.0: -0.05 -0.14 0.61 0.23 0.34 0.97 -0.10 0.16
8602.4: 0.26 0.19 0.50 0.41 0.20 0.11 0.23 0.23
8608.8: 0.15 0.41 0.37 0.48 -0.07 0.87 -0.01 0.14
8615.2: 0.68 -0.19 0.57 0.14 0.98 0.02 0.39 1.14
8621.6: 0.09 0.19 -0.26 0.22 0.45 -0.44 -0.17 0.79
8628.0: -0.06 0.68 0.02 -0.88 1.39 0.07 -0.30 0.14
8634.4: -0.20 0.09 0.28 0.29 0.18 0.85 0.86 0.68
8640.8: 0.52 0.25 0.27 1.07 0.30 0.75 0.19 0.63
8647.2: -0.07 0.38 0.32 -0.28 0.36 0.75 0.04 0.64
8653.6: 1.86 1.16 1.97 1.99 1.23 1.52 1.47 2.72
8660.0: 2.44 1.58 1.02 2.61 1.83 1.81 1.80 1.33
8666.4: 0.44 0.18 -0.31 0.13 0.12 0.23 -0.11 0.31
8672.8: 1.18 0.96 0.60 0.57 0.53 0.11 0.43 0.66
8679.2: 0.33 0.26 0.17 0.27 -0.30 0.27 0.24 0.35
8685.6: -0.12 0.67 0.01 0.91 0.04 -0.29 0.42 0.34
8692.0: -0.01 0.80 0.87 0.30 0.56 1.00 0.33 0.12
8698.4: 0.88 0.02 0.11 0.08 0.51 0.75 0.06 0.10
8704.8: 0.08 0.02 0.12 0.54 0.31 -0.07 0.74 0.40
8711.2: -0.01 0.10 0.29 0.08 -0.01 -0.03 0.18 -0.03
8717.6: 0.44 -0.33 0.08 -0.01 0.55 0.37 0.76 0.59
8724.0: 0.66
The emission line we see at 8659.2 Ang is [O II] 3727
